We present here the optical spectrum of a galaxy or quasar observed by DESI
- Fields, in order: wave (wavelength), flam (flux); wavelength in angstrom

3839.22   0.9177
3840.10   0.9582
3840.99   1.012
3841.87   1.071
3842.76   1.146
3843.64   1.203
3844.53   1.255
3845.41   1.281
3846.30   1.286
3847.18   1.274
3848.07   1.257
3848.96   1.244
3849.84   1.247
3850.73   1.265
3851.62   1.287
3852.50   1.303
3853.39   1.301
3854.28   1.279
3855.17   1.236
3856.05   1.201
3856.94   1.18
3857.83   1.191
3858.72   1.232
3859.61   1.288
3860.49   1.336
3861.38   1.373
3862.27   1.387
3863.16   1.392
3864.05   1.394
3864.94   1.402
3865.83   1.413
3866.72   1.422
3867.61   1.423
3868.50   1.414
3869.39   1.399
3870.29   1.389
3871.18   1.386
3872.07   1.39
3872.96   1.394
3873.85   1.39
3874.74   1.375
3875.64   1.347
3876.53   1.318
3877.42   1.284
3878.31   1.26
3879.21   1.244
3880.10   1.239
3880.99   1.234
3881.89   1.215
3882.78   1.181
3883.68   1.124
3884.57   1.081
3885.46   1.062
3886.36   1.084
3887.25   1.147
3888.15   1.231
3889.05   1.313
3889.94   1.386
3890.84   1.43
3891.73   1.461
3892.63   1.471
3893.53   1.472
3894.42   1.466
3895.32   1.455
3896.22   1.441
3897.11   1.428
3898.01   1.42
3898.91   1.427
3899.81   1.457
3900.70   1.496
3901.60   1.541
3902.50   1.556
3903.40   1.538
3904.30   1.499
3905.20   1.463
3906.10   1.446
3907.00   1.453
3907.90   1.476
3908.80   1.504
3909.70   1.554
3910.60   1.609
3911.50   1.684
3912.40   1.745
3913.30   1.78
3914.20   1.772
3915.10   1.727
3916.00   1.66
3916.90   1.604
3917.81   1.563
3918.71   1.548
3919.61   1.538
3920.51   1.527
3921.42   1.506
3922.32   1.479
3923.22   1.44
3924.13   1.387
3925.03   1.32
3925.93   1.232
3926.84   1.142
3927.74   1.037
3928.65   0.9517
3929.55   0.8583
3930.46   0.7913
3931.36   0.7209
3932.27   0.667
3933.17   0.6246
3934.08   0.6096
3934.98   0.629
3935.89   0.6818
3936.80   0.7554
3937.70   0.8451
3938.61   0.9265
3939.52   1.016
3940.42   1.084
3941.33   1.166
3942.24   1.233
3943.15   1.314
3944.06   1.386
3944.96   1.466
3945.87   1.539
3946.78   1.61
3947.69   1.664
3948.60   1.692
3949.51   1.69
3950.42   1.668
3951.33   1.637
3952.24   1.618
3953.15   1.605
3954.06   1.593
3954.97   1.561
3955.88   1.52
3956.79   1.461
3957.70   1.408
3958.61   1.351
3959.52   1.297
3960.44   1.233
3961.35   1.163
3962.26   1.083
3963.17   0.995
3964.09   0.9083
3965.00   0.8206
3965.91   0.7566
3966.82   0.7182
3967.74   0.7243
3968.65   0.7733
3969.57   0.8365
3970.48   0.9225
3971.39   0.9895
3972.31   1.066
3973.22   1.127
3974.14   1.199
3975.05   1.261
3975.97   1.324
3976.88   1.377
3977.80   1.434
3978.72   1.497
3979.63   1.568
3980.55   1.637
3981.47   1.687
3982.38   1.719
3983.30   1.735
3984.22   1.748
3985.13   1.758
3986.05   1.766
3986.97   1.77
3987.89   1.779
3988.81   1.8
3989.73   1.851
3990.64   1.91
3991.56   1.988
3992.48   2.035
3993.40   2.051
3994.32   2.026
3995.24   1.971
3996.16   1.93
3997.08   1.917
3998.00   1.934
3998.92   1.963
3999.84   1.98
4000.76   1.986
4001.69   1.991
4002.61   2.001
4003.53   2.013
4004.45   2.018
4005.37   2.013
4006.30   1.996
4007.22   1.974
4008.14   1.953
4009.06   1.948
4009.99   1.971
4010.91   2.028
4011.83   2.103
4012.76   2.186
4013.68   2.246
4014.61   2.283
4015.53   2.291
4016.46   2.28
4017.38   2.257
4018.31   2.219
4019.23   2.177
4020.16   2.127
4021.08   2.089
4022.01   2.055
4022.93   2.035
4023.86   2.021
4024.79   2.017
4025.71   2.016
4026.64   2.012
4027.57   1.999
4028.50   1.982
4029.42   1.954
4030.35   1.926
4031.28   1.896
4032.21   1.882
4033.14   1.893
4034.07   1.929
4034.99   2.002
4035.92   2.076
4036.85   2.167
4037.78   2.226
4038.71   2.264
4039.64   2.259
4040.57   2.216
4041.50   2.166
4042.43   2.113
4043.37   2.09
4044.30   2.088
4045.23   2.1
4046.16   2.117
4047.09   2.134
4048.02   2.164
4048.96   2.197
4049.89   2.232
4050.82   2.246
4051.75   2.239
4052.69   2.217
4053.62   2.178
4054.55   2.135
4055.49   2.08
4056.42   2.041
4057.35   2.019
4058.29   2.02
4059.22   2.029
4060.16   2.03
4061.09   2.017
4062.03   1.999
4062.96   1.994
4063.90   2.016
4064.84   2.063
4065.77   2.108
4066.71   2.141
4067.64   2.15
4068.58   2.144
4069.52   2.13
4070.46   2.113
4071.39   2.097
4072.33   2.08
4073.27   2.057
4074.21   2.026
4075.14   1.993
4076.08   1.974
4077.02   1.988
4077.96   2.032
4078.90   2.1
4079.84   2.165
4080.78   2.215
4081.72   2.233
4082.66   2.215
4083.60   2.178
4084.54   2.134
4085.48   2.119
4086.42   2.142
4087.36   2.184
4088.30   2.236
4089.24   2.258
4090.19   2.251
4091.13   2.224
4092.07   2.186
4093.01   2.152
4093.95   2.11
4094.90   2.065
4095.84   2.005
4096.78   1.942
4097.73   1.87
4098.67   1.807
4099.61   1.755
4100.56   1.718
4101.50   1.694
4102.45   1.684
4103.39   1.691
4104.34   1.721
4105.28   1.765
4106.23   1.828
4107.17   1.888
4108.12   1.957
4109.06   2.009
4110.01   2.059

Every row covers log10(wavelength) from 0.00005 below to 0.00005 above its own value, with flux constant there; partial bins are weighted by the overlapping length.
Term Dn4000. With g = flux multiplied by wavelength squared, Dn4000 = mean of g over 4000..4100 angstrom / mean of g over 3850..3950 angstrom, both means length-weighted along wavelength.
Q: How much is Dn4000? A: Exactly 1.7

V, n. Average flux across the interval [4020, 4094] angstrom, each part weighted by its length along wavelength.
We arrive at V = 2.1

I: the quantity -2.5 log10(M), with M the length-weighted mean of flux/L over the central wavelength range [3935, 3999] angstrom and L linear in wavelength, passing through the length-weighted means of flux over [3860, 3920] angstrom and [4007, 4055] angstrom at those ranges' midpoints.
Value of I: 0.26 mag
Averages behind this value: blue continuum 1.42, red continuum 2.1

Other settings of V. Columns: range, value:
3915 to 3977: 1.21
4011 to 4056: 2.12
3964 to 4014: 1.65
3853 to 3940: 1.31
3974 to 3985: 1.53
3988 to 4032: 2.03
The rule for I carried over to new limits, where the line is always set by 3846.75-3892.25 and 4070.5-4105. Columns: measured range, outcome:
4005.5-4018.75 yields -0.19 mag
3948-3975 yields 0.29 mag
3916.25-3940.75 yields 0.33 mag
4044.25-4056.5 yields -0.13 mag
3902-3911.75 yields -0.07 mag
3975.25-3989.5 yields 0.03 mag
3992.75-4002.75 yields -0.14 mag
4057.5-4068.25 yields -0.05 mag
